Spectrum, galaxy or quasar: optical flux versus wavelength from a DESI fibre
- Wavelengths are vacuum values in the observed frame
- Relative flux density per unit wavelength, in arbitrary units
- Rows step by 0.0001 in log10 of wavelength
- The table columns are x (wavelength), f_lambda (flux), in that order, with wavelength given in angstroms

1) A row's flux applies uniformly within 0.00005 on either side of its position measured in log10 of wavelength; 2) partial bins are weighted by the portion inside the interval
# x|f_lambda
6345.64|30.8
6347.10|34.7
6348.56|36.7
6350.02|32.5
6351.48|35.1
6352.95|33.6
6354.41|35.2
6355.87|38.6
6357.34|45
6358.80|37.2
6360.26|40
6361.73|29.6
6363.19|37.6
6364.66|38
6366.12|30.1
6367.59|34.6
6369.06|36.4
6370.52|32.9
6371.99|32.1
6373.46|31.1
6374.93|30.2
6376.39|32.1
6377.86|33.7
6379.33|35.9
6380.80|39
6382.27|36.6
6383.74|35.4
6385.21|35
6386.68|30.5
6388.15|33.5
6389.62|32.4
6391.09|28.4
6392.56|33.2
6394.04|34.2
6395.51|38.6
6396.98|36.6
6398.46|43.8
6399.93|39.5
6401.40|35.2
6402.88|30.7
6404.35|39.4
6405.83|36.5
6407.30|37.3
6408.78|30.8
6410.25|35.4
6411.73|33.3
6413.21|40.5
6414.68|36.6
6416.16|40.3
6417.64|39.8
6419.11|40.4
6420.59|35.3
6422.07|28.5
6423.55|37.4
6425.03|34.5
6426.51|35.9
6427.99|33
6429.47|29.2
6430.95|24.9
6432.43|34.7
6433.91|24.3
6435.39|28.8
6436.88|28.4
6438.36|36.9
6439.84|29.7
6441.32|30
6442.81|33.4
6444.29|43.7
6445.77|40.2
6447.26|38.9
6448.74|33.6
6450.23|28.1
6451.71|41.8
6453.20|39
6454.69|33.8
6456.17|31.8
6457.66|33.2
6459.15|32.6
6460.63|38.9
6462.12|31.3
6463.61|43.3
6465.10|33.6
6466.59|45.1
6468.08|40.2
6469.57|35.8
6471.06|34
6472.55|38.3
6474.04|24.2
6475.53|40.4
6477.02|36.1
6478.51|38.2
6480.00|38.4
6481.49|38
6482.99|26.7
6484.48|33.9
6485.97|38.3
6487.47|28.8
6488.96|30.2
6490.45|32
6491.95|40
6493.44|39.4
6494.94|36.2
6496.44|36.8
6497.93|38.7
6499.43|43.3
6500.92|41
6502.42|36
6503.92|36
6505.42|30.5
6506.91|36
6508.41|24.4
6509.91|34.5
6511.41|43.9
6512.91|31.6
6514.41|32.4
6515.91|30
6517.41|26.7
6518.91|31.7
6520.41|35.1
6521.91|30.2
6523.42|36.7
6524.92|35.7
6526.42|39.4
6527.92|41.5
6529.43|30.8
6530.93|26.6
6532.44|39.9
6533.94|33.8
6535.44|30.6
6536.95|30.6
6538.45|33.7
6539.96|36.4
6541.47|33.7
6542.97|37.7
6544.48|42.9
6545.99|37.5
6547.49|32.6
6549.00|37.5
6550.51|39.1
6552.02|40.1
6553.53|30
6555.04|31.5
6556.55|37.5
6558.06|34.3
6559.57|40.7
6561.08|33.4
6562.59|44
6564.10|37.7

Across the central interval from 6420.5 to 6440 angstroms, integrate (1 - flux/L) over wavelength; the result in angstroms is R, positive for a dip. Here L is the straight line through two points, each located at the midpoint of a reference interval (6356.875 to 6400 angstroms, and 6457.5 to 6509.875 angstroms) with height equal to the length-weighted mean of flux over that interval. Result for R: 2.1 angstroms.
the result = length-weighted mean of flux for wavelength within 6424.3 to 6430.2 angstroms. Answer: 33.2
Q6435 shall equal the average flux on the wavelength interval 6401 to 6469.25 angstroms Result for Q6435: 35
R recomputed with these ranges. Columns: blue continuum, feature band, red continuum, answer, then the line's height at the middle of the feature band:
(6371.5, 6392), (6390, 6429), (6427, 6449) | -3.4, 33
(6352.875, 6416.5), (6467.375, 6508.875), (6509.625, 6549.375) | -0.8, 34.8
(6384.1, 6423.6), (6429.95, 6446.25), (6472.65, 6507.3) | 1.6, 35.7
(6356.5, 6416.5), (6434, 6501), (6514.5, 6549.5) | -1.4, 34.8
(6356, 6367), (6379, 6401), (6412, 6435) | 0.1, 35.7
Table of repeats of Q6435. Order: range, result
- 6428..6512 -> 35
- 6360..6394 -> 33.8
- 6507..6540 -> 33.4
